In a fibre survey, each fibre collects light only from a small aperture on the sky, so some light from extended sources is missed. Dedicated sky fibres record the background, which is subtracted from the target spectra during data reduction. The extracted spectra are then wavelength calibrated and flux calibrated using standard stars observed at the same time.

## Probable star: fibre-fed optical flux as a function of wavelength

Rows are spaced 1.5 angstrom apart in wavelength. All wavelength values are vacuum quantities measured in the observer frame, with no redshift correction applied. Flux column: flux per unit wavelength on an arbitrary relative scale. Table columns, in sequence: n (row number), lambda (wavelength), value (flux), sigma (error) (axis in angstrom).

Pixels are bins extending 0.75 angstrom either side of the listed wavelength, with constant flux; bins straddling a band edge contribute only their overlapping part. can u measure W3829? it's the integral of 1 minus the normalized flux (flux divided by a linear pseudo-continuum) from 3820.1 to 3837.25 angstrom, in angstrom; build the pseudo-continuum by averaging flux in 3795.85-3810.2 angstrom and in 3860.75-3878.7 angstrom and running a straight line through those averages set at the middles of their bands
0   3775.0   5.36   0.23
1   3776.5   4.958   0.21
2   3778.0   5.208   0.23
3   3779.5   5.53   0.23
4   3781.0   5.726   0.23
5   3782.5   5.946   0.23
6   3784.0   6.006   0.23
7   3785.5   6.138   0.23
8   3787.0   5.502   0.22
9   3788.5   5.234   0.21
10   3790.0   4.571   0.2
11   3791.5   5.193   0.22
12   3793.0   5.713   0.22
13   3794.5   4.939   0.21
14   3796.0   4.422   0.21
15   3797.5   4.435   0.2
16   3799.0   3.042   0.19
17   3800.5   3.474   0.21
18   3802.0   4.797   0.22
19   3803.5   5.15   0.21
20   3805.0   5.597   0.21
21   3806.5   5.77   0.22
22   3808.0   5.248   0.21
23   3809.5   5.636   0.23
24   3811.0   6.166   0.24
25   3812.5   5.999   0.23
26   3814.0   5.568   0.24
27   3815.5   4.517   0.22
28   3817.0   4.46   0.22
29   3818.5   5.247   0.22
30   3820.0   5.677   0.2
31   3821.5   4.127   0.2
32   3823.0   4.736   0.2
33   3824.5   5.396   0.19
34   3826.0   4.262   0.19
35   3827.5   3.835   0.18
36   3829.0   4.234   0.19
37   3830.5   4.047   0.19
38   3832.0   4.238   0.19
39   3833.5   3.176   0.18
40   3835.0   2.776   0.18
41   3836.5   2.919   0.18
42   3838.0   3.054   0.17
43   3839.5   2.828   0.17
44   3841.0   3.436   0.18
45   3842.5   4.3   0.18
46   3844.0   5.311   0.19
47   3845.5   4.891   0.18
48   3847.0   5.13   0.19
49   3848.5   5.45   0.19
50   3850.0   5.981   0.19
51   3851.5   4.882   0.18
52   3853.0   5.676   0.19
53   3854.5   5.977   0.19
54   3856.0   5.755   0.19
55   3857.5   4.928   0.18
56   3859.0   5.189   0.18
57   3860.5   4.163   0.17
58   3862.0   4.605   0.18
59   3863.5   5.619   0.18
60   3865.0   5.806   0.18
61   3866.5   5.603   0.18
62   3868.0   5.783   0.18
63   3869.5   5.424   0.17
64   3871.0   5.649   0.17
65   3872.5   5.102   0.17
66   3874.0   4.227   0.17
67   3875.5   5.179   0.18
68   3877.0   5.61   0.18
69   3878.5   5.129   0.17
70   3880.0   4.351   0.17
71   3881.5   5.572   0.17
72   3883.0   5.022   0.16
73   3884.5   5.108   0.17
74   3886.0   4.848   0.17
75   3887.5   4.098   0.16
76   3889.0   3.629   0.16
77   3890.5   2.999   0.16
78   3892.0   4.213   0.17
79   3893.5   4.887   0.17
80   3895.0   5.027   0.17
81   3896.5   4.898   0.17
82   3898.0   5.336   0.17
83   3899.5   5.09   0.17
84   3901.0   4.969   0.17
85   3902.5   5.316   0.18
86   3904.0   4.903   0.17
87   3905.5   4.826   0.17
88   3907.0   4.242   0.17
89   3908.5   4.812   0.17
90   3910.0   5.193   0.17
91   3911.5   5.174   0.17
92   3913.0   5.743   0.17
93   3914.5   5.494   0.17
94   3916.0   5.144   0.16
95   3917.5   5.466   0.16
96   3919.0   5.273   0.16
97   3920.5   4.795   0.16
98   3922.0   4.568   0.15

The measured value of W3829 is 3.2 angstrom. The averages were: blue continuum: 4.77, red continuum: 5.28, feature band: 4.04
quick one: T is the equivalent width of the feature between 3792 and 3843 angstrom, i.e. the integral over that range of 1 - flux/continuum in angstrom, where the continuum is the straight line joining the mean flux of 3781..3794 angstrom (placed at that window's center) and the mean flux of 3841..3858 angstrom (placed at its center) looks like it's 8.3 angstrom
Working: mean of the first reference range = 5.54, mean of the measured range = 4.51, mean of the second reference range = 5.22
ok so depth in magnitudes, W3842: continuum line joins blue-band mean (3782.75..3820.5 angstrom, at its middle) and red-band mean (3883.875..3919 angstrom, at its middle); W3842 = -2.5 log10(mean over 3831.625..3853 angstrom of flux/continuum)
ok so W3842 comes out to 0.19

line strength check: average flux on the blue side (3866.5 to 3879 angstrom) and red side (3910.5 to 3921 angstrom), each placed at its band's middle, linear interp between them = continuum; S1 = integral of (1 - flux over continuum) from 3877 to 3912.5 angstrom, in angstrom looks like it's 3.39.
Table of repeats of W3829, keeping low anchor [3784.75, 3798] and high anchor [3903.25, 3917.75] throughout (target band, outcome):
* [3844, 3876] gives -1.1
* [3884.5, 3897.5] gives 1.8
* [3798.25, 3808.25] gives 0.8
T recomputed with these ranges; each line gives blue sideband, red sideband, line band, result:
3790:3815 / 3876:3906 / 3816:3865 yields 3.4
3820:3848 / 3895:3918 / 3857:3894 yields -2.0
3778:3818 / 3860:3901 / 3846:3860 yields -1.1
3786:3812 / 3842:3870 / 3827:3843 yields 5.2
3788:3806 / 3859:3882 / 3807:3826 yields -1.4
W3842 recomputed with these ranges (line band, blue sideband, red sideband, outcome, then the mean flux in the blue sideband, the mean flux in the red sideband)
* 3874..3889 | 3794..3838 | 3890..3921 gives -0.01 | 4.59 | 4.96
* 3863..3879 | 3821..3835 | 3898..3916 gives -0.16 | 4.15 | 5.08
